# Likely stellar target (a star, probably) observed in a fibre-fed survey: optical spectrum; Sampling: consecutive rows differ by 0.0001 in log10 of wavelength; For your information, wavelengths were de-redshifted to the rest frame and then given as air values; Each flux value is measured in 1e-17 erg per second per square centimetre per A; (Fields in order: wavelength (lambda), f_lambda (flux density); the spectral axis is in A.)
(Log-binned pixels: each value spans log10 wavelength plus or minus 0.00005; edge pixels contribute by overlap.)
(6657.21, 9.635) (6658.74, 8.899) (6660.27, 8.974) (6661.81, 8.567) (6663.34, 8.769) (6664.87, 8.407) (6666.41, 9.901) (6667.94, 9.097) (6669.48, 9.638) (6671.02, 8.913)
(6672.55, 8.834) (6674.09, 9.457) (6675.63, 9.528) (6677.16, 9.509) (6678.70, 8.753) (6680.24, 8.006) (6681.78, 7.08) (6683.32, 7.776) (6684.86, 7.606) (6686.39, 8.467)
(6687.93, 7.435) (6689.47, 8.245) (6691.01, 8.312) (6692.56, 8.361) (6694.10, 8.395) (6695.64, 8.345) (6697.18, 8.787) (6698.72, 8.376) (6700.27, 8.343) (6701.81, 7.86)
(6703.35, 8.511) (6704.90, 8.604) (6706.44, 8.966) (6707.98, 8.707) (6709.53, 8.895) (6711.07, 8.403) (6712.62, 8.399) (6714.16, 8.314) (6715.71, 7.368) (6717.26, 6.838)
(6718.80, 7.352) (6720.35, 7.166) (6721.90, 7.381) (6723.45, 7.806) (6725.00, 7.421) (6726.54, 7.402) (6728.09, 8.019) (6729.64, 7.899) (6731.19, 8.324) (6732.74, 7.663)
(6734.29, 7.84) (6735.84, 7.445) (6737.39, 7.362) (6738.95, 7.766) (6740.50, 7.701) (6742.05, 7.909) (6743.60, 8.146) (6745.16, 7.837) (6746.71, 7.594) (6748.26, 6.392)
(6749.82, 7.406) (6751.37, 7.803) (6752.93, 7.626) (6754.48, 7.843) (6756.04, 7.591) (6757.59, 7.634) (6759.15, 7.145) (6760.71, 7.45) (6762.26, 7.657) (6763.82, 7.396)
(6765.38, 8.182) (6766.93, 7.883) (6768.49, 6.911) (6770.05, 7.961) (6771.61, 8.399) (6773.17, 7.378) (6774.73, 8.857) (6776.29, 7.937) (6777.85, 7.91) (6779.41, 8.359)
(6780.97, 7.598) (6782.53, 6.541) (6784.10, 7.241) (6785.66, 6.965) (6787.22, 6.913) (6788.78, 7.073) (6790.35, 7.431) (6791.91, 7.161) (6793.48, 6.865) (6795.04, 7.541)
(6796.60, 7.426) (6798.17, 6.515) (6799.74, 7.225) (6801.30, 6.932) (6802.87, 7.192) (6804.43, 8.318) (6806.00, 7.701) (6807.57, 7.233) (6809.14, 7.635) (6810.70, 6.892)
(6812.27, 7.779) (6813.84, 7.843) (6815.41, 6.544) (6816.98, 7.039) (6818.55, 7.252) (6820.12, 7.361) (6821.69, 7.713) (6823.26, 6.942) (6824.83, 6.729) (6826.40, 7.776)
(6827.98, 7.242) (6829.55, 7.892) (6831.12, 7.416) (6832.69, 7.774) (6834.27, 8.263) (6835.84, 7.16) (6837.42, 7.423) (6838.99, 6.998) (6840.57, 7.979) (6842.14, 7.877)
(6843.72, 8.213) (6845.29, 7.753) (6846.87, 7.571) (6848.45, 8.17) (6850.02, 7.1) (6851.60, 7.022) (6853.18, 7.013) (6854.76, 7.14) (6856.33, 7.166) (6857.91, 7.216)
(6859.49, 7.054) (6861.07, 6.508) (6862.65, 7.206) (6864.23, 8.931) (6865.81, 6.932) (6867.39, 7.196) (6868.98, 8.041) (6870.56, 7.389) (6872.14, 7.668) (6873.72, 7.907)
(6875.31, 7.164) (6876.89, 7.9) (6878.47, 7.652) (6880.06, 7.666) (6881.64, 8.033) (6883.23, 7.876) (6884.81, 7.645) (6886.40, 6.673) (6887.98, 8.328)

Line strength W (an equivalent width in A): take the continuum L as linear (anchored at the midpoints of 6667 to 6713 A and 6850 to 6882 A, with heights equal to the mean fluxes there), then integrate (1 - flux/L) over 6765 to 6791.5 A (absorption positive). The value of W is 1.2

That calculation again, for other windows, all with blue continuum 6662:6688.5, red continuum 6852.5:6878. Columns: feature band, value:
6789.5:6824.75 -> 2.29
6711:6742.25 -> 2.41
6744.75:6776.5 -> 1.74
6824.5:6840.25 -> 0.25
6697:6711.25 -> -0.11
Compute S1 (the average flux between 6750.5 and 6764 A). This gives 7.58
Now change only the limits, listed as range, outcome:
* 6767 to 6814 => 7.46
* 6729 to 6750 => 7.67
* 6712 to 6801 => 7.56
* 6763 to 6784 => 7.77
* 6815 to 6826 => 7.13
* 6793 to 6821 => 7.3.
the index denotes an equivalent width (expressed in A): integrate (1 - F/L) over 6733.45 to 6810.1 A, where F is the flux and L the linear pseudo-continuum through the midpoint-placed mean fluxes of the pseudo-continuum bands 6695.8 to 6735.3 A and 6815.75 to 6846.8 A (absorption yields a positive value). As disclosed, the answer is 2.4 A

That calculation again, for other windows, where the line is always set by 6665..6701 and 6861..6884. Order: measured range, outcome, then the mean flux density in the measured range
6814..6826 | 1.1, 7.15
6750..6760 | 0.8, 7.59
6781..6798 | 2.0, 7.11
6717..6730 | 1.4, 7.49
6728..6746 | 1.0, 7.82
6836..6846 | 0.2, 7.67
